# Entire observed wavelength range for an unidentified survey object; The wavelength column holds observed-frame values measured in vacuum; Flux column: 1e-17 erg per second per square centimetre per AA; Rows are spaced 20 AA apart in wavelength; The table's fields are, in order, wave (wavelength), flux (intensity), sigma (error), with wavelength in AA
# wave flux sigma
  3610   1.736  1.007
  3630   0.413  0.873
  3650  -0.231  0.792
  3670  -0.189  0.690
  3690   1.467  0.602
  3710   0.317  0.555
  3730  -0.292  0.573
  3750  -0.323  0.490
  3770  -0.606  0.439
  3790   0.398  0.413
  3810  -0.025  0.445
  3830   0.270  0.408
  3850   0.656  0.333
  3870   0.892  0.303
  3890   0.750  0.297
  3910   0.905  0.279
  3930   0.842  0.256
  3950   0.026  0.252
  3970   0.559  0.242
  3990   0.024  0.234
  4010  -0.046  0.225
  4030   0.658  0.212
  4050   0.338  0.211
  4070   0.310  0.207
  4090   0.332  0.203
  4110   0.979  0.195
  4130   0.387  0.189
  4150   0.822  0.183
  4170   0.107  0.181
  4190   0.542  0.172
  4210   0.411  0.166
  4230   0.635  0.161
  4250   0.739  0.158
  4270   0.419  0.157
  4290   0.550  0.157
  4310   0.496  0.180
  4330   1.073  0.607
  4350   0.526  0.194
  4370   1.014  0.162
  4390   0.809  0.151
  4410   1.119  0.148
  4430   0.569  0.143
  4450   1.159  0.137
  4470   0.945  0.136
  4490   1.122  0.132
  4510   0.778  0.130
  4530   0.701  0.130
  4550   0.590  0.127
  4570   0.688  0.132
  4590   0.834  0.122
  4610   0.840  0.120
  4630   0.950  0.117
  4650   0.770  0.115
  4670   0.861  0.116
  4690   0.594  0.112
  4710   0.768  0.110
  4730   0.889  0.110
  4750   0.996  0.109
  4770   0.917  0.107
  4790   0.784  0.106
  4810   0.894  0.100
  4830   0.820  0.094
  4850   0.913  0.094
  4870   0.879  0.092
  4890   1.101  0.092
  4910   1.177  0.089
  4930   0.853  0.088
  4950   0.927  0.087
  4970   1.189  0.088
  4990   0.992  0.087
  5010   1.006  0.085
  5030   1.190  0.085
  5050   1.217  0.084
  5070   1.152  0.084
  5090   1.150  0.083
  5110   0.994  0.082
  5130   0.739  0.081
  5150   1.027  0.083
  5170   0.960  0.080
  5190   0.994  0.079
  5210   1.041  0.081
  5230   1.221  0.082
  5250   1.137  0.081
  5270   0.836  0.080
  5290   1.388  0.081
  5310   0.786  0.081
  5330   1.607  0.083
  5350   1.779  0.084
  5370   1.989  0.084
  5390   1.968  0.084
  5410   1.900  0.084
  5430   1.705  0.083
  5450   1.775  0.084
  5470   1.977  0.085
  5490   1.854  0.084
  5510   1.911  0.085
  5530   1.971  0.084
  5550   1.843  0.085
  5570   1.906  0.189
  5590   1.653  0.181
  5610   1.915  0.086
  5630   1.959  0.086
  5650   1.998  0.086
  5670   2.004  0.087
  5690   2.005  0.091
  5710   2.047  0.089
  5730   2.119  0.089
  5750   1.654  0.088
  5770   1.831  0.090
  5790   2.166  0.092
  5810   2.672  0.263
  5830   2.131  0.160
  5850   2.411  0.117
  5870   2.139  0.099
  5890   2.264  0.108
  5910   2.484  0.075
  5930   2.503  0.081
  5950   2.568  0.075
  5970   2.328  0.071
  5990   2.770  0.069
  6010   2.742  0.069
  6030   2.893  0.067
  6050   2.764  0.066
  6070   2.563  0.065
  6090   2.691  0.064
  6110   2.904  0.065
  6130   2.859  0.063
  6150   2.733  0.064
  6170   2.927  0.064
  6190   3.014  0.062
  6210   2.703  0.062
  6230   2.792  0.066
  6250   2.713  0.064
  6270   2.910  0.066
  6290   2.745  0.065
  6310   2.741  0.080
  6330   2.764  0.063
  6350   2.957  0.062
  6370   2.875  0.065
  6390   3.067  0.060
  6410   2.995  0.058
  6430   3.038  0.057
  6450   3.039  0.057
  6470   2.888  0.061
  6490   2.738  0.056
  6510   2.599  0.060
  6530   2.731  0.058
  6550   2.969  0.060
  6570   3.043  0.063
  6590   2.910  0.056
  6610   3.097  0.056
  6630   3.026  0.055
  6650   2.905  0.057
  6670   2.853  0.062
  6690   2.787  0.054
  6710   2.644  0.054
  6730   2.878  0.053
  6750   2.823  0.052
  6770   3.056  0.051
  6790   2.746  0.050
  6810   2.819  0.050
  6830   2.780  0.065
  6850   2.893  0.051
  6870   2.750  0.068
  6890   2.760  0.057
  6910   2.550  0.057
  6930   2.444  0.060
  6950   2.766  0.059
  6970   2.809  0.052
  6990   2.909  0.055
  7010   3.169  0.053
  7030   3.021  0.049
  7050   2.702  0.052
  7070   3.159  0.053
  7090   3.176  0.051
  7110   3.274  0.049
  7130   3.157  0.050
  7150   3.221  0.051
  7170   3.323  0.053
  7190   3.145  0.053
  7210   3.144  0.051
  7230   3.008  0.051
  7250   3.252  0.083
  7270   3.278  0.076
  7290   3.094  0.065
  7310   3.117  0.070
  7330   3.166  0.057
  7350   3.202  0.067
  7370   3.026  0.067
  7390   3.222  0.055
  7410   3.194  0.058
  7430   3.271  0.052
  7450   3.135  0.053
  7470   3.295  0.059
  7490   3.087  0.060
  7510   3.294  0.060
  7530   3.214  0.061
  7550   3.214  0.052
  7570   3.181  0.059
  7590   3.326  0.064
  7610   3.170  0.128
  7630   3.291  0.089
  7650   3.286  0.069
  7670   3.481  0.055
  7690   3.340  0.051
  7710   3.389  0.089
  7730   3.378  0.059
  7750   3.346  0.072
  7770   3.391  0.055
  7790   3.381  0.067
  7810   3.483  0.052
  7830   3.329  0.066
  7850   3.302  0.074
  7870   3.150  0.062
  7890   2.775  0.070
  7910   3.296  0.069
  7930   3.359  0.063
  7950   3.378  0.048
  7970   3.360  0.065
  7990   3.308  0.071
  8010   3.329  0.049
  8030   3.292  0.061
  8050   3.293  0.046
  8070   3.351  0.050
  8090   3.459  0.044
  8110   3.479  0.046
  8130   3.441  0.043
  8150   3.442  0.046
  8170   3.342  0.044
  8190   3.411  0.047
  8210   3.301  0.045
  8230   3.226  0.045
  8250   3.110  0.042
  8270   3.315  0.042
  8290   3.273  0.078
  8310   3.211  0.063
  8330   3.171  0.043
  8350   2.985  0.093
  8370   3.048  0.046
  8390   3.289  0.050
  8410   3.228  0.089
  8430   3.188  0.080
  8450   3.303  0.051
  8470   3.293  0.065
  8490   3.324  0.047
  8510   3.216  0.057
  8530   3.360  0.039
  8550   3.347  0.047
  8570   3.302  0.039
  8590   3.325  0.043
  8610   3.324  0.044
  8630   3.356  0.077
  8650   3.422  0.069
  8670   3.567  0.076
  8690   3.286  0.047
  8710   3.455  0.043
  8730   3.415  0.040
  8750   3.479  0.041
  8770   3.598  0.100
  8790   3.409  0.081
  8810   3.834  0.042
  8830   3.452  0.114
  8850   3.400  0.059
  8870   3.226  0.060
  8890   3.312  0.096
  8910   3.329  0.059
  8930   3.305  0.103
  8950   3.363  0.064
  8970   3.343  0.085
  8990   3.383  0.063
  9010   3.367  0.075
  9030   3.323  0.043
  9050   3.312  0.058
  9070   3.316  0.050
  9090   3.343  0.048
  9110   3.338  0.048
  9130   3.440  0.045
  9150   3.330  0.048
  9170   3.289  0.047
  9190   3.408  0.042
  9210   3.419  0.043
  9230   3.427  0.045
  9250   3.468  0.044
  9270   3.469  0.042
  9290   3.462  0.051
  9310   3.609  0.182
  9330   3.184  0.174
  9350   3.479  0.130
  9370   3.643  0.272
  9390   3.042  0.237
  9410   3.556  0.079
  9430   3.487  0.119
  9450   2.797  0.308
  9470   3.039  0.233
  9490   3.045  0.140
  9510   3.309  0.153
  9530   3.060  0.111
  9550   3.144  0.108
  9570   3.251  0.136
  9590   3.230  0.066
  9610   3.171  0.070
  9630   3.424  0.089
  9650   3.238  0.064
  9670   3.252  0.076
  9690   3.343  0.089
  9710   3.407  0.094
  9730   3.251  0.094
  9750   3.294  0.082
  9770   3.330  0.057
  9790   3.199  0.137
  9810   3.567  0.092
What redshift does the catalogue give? 0.34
